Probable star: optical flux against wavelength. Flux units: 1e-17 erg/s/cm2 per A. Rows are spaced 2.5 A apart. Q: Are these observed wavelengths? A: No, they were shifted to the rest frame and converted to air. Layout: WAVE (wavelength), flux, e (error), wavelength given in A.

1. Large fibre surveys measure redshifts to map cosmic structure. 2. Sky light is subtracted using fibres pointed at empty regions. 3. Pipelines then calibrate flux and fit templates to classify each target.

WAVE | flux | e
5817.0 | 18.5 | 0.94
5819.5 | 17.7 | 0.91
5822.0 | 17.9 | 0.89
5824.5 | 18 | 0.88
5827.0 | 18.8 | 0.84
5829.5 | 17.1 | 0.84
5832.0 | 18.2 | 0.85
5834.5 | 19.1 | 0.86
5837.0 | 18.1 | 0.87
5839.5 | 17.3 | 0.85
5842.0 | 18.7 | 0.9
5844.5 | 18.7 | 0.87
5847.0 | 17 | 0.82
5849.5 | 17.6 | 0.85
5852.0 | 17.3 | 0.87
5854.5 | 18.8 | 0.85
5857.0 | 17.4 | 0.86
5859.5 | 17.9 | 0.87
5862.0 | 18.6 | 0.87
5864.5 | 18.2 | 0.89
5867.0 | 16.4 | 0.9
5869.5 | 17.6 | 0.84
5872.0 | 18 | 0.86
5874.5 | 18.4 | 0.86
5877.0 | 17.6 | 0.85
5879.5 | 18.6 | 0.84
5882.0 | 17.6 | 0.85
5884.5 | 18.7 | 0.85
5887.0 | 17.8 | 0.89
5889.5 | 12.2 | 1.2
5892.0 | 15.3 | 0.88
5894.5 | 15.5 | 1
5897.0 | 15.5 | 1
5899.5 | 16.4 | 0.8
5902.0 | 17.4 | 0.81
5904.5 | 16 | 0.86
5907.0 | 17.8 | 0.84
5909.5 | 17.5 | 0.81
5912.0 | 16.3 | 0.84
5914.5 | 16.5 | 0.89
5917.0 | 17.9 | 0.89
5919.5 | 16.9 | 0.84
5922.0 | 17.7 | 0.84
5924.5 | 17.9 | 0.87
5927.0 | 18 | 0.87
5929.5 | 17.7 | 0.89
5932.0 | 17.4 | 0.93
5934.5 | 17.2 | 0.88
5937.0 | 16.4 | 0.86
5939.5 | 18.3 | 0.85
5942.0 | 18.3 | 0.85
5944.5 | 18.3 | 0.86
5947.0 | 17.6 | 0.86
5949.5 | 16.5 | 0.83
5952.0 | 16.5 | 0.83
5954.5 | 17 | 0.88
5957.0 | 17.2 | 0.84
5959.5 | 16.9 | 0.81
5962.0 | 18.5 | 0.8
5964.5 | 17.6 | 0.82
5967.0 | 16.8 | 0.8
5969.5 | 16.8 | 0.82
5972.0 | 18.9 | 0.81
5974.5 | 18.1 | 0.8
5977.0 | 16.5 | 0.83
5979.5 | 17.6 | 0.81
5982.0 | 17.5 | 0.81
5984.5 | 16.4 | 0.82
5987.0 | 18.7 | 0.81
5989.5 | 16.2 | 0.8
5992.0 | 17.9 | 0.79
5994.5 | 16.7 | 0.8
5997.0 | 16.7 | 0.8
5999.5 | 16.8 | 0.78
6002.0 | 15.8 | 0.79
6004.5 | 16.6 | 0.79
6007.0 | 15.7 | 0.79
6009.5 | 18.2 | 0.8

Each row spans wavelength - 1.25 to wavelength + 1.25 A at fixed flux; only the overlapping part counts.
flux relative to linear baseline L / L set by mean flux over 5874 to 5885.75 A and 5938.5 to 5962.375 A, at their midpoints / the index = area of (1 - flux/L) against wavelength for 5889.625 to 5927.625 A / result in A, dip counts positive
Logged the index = 2.5 A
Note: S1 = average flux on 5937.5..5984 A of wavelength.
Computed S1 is 17.5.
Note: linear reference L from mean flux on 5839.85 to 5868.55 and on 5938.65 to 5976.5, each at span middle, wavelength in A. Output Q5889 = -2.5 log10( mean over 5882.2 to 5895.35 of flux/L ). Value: 0.11 mag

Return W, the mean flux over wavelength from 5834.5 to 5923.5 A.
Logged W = 17.3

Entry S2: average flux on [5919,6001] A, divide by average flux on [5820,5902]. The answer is 0.99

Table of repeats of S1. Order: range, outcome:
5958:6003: 17.3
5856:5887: 17.9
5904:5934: 17.3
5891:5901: 15.7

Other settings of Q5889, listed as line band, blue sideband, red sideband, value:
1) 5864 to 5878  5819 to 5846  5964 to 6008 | 0.01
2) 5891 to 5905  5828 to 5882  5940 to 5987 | 0.11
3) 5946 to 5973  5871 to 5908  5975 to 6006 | -0.02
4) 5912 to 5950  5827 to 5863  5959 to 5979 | 0.01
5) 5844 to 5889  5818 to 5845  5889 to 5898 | -0.10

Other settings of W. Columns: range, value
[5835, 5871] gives 17.9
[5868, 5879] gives 17.9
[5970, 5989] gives 17.6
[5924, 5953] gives 17.5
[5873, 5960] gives 17.1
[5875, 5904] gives 16.6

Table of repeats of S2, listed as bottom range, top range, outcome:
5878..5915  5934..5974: 1.05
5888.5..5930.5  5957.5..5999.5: 1.04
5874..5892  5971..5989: 1.03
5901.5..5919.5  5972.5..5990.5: 1.02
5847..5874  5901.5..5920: 0.96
